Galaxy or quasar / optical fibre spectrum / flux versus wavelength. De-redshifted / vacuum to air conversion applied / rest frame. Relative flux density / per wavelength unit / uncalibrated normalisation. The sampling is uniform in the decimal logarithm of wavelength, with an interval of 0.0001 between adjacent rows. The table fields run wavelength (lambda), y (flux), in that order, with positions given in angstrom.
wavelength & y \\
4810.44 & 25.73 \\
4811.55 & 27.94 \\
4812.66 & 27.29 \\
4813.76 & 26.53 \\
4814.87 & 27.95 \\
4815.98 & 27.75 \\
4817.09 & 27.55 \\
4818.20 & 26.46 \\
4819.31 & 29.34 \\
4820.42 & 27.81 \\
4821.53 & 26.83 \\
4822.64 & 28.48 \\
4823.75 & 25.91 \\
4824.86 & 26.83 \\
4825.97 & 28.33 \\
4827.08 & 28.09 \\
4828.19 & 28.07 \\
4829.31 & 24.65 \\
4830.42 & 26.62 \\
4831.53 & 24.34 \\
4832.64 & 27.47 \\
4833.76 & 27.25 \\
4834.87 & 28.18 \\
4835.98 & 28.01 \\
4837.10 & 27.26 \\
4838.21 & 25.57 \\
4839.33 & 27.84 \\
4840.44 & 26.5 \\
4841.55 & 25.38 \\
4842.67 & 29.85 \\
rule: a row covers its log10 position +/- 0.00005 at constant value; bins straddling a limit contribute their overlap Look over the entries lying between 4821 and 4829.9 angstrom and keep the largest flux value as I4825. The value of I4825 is 28.48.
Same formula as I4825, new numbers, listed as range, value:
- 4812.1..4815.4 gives 27.95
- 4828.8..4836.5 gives 28.18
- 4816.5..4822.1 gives 29.34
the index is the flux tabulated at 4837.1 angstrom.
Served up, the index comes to 27.26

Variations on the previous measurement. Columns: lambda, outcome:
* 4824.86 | 26.83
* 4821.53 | 26.83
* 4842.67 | 29.85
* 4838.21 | 25.57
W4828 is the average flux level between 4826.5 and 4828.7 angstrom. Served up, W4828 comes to 28.1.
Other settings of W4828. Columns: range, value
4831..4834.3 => 26.3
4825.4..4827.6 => 28.2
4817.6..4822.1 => 27.6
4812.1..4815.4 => 27.3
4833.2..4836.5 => 27.8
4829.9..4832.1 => 25.5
